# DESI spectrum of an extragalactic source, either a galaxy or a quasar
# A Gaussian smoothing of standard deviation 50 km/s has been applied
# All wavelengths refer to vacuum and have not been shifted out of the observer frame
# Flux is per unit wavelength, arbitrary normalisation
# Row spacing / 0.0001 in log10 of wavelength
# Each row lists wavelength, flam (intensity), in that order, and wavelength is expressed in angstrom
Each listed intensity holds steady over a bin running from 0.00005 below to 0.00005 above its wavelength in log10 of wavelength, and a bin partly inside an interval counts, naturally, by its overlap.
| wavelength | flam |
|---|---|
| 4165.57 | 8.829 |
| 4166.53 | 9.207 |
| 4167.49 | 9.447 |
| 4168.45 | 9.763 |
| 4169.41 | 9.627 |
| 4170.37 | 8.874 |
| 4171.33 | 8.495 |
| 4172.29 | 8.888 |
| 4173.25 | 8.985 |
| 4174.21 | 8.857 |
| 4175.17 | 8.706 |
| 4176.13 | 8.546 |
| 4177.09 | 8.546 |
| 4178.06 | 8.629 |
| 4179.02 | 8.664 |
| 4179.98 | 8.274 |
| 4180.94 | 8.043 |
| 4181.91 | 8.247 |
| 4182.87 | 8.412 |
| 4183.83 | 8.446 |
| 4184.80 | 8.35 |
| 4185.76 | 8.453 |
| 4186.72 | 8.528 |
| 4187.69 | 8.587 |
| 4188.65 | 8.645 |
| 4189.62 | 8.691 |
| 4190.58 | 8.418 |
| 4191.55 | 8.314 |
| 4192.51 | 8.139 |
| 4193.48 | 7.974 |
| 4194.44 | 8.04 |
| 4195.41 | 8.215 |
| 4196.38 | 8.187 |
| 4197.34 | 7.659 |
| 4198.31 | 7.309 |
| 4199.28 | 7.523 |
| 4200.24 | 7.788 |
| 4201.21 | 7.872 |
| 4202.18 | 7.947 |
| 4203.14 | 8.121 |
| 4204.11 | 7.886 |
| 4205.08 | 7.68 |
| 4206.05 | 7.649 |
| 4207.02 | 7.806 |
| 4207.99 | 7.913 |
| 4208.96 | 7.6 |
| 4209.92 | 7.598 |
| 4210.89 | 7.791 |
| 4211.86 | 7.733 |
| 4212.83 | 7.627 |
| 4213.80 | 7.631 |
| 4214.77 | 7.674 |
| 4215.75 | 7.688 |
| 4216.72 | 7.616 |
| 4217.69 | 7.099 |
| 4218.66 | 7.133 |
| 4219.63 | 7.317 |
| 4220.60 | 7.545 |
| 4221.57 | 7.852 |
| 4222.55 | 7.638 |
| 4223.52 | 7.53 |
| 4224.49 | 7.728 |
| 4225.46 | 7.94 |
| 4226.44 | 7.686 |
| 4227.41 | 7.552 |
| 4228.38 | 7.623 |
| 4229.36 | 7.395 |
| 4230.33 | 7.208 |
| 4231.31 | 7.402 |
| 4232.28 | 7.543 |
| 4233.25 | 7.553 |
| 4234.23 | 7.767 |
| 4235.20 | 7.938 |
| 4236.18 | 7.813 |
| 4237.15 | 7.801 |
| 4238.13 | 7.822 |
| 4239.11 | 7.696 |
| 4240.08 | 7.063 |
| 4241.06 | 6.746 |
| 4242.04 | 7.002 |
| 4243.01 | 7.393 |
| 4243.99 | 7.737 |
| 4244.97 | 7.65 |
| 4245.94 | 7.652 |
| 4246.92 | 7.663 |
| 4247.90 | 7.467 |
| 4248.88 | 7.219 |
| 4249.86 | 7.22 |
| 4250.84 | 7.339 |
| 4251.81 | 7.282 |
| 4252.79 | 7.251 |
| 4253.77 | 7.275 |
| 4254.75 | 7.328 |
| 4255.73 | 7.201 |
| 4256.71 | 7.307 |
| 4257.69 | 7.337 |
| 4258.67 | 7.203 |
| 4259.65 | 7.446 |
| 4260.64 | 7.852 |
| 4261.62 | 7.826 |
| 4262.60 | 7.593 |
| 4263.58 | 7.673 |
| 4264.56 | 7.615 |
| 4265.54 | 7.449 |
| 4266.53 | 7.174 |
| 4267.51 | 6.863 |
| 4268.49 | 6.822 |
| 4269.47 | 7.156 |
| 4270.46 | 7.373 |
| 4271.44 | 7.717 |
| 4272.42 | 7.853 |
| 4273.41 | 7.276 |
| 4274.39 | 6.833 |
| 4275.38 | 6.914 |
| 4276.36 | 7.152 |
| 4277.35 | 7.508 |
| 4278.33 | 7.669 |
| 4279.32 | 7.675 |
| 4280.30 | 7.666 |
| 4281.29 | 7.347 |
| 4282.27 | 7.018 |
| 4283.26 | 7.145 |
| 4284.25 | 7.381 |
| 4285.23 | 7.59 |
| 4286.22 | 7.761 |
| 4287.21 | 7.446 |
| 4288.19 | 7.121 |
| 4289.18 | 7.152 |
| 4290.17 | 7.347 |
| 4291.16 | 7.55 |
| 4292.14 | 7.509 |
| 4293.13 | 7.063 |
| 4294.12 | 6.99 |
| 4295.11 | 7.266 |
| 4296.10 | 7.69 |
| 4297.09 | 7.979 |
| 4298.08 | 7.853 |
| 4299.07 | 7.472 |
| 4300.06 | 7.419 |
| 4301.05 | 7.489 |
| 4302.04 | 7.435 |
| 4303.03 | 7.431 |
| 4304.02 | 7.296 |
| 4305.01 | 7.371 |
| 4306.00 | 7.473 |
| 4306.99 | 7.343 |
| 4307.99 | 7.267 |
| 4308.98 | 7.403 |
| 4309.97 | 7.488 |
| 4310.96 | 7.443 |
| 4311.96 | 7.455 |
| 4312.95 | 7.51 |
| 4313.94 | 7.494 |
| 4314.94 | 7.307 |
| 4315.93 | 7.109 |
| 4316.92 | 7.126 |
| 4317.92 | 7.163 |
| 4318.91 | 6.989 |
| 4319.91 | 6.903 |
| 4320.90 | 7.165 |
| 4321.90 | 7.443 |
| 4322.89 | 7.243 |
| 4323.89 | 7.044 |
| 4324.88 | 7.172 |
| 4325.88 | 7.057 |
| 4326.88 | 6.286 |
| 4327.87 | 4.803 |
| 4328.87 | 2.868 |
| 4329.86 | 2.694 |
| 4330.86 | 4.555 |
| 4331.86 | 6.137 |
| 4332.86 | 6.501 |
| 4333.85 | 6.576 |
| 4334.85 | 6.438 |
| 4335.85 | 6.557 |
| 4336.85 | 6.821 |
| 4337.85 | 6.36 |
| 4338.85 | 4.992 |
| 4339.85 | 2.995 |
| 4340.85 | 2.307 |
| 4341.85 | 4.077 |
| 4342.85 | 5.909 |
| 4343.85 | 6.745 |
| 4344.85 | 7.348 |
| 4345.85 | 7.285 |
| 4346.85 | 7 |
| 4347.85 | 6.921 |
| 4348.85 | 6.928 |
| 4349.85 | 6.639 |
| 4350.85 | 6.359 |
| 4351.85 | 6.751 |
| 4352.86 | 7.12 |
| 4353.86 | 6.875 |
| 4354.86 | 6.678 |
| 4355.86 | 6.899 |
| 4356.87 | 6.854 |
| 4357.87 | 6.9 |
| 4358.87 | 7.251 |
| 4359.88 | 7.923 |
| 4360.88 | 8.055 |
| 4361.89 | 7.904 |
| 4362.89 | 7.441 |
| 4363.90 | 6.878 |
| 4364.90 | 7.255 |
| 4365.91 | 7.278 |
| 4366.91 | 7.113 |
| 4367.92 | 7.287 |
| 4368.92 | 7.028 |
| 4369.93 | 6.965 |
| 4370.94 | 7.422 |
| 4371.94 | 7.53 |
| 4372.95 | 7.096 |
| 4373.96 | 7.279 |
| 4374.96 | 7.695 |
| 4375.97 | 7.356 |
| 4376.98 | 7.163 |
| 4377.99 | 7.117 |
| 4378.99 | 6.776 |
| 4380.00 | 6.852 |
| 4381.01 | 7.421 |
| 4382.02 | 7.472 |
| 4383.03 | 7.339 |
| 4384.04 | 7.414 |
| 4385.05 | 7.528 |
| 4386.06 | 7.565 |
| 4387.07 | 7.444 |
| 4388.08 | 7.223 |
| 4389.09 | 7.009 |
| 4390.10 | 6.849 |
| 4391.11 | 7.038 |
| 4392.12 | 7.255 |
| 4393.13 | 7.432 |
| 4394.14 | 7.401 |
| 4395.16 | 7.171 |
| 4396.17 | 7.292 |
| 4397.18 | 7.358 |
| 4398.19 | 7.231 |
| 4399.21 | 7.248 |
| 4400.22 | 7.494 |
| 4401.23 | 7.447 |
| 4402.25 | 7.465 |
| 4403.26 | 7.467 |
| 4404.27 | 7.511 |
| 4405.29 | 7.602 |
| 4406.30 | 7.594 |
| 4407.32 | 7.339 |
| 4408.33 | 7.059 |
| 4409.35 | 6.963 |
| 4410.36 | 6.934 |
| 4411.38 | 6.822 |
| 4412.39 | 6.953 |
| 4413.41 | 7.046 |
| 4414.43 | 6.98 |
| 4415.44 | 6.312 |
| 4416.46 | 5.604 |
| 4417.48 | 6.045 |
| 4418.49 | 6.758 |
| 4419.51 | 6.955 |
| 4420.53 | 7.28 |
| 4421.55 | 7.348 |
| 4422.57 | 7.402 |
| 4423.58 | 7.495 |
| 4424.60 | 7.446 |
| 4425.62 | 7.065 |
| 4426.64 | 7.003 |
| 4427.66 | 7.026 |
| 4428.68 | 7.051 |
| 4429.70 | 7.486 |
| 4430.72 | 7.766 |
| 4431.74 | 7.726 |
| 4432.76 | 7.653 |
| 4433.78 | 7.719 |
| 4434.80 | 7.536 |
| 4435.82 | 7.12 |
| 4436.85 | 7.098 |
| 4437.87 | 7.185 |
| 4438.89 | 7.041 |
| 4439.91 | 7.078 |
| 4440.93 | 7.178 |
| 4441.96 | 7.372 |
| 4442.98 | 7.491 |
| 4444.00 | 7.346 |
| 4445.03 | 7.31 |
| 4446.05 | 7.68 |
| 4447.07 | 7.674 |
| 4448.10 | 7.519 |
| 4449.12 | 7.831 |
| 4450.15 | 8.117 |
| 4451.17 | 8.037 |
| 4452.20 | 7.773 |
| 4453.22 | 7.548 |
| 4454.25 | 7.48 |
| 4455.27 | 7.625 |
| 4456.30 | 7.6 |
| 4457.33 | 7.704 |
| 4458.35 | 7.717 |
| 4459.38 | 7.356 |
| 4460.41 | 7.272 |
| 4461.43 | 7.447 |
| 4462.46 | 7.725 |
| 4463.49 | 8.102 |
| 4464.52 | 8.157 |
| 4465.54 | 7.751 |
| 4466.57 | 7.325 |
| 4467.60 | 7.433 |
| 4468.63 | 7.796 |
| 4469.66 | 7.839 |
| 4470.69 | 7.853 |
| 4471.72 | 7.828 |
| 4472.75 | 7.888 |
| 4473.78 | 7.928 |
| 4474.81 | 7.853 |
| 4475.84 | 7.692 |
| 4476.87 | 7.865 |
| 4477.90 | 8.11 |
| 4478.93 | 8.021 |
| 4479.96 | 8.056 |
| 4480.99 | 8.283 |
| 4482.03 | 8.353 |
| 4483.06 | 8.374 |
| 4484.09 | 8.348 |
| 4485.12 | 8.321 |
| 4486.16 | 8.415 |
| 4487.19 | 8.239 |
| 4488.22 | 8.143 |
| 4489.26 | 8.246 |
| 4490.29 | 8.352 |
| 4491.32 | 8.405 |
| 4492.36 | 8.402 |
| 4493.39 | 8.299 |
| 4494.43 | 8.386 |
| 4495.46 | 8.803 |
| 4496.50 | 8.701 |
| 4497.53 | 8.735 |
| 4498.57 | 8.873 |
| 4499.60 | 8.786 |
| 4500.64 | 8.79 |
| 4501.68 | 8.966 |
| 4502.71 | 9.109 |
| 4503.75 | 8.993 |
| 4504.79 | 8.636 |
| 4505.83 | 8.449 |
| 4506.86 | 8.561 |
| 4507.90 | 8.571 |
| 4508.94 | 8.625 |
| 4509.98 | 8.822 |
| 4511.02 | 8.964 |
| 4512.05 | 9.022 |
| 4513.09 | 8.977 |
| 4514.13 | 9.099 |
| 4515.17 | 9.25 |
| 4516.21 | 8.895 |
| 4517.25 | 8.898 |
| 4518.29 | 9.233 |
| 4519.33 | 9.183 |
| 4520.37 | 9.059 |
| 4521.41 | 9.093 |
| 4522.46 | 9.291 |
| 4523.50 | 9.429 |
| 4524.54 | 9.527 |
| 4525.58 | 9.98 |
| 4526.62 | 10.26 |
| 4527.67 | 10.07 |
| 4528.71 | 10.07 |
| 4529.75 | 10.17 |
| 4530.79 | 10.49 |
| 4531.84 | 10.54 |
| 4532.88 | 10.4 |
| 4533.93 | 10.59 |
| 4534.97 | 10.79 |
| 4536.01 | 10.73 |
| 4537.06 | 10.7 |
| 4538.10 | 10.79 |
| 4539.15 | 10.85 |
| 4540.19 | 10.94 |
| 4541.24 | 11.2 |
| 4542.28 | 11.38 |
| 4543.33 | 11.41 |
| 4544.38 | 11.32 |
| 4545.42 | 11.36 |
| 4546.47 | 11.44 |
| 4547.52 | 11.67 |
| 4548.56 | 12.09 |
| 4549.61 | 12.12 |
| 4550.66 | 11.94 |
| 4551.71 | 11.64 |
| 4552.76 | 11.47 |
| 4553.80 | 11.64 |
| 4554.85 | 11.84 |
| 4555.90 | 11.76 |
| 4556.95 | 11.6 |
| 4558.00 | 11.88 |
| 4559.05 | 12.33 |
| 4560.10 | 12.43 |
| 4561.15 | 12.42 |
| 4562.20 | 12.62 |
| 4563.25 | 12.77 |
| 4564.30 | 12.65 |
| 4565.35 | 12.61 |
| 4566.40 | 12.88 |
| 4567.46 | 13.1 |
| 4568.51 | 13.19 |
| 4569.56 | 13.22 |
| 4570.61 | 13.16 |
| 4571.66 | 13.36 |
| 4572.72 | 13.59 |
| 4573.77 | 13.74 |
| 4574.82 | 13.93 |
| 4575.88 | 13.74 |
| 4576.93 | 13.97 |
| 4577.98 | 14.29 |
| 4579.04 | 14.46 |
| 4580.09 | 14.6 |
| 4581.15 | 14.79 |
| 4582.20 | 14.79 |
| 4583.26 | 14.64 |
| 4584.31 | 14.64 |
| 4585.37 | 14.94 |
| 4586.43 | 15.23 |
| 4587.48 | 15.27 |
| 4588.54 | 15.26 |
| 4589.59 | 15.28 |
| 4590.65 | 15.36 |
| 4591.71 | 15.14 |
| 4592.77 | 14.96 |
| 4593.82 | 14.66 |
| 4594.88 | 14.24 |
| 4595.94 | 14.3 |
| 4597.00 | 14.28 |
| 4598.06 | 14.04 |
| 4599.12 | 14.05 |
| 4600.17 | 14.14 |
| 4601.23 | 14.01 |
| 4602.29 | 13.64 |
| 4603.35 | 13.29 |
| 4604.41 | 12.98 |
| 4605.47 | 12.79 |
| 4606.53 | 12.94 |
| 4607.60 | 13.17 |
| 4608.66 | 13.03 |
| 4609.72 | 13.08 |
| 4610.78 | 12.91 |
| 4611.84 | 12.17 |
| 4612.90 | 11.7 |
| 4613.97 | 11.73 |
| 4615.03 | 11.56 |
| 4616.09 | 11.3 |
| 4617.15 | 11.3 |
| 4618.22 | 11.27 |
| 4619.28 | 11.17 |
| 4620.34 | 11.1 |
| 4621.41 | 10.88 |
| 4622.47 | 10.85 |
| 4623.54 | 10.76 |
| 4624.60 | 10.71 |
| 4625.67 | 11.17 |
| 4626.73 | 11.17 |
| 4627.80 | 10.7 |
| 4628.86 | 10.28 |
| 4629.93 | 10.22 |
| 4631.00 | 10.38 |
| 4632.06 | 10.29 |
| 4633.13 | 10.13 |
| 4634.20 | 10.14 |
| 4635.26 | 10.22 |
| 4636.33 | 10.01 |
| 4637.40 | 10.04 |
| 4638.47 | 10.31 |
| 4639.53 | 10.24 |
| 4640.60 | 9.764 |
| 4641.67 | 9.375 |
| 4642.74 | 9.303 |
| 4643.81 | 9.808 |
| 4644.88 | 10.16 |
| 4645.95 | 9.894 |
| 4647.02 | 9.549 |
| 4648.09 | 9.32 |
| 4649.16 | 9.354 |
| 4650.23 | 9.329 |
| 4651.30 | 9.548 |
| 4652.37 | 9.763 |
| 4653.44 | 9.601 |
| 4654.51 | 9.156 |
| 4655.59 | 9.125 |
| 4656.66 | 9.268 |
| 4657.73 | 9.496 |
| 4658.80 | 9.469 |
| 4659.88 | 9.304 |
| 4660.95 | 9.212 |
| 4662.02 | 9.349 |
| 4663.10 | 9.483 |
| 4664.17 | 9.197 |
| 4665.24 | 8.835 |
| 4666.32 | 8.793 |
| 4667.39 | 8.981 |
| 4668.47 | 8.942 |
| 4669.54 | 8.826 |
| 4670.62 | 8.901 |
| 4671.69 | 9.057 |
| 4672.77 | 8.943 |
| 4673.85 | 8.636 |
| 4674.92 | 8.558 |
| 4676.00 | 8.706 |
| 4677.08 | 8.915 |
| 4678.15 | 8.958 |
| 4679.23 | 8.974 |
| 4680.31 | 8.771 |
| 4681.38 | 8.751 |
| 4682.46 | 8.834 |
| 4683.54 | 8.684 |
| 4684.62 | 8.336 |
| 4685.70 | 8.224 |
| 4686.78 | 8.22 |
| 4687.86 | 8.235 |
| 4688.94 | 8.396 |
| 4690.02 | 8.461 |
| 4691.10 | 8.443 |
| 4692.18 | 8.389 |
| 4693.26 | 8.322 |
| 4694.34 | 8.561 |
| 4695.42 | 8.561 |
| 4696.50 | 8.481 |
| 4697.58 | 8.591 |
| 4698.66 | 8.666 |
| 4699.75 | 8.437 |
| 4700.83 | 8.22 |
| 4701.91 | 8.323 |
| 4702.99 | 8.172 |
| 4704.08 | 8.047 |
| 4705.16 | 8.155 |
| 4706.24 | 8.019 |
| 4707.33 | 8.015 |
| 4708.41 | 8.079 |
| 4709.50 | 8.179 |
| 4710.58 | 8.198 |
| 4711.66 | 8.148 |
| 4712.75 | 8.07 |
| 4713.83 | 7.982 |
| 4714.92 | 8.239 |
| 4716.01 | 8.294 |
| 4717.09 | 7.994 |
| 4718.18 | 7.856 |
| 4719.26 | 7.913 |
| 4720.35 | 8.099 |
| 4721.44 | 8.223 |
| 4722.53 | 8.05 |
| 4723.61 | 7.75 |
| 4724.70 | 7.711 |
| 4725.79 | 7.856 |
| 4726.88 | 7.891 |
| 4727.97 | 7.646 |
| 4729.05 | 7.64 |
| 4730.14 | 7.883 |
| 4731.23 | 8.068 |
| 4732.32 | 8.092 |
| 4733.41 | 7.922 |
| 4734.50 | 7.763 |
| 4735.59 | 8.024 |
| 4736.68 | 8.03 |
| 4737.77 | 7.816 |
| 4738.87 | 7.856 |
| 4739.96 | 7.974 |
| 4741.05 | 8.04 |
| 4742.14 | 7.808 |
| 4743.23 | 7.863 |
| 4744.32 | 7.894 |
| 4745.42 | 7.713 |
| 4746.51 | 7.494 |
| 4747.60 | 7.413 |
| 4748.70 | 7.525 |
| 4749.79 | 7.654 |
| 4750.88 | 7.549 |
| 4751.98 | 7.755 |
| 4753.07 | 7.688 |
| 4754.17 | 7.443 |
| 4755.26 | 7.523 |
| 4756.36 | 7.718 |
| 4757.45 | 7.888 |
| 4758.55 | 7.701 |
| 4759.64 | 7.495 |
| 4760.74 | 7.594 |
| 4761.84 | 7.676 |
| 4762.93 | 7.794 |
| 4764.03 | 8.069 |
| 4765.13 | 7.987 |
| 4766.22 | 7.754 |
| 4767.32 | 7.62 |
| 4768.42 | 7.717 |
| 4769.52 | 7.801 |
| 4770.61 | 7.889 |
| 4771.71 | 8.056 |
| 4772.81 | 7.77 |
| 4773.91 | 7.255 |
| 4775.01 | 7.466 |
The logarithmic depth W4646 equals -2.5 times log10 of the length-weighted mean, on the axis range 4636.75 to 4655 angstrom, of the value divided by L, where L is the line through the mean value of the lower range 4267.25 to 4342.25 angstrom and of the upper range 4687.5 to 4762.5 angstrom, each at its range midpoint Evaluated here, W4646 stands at -0.24 mag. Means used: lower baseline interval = 6.86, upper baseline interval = 7.99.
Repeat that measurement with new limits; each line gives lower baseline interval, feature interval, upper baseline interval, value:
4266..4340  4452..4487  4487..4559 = 0.171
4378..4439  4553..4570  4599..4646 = -0.219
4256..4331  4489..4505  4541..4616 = 0.304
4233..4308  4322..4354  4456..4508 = 0.267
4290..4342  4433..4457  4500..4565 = 0.187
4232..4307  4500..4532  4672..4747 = -0.176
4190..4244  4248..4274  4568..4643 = 0.121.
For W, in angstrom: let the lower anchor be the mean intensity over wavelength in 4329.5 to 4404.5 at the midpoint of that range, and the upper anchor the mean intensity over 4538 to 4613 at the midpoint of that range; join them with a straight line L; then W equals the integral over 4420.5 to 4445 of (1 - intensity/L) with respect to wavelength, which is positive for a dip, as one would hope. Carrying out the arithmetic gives 4.2 angstrom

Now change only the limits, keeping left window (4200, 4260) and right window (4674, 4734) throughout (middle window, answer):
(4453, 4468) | 0.52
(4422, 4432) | 0.65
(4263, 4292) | 1.00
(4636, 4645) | -1.88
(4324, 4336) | 3.18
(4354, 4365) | 0.68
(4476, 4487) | -0.38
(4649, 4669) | -2.64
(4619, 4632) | -4.18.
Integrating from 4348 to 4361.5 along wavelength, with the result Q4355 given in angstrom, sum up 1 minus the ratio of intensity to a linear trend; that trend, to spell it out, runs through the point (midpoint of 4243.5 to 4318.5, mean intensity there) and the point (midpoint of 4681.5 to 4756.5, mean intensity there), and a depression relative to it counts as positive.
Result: 0.9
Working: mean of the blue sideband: 7.39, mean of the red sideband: 8.05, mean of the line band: 7.02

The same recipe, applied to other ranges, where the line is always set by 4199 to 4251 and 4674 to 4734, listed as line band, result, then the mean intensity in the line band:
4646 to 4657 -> -1.7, 9.43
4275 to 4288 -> 0.5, 7.41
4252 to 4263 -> 0.3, 7.41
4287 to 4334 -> 4.6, 6.96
